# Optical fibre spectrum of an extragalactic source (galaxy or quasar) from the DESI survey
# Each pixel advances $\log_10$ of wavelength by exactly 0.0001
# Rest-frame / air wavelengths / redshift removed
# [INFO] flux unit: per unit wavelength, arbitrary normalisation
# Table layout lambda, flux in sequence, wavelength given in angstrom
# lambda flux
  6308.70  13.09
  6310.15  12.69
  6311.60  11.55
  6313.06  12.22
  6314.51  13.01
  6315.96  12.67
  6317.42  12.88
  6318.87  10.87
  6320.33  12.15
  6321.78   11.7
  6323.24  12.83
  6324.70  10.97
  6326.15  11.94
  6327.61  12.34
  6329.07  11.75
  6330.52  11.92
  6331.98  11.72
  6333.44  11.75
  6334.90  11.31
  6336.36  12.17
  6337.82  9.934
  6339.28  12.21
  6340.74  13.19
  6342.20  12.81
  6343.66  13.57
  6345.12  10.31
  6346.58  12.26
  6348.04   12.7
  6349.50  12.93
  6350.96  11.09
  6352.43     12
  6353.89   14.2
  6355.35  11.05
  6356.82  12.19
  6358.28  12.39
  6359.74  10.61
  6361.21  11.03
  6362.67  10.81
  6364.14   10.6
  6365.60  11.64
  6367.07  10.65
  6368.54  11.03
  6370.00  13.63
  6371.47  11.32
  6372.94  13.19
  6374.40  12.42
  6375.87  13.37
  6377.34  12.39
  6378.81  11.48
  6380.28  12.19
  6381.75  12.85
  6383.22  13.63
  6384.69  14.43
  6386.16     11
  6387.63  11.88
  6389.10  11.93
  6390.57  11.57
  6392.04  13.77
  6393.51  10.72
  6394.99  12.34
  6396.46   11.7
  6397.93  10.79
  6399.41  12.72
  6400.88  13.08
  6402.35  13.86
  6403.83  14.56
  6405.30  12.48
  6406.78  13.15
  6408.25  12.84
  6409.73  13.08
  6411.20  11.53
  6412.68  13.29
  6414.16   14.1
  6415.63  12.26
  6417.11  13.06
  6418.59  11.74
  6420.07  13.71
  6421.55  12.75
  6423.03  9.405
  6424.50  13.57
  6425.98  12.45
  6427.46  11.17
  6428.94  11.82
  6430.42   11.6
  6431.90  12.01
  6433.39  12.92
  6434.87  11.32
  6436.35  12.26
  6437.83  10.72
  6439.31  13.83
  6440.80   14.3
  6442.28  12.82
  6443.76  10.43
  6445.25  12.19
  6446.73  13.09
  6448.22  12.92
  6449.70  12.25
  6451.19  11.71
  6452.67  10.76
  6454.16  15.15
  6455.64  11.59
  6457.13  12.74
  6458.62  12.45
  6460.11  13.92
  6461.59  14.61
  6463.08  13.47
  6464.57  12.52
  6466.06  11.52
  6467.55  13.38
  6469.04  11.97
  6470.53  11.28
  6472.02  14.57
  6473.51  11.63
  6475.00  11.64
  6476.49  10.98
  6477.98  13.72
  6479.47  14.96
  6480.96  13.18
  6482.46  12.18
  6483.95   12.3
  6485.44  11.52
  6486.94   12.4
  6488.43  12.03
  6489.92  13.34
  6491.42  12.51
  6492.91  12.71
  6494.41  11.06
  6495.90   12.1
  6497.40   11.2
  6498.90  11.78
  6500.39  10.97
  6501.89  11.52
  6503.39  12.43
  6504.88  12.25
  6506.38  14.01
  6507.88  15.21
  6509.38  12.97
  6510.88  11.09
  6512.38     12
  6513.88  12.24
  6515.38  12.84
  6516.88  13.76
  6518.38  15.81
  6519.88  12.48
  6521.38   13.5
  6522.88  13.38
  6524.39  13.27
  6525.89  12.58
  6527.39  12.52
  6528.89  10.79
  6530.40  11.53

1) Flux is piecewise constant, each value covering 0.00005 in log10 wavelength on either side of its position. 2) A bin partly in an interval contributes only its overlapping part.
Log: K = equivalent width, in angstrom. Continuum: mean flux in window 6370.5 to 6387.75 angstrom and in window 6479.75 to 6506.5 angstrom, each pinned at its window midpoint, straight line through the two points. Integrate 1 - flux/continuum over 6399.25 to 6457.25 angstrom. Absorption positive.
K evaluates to -0.60 angstrom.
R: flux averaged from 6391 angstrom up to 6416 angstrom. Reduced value 12.7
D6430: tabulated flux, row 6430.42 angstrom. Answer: 11.6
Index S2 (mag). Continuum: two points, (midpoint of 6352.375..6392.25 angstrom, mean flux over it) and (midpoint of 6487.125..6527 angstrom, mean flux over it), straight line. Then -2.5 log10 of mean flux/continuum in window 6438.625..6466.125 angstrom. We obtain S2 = -0.03 mag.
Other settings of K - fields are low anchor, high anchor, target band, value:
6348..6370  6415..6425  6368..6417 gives -2.2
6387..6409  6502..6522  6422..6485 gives 1.6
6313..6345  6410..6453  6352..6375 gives 0.7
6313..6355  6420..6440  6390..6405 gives -0.6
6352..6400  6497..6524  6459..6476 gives -0.3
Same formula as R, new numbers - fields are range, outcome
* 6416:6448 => 12.3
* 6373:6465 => 12.5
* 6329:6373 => 11.9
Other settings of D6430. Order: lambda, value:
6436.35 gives 12.26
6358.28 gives 12.39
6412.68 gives 13.29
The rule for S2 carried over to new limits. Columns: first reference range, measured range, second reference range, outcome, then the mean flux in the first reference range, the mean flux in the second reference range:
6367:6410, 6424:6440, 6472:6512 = 0.03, 12.5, 12.4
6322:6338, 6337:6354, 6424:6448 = -0.03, 11.7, 12.3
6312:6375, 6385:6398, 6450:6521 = 0.03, 11.9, 12.6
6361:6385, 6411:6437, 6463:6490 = 0.00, 12.1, 12.5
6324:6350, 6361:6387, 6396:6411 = 0.03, 12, 12.8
